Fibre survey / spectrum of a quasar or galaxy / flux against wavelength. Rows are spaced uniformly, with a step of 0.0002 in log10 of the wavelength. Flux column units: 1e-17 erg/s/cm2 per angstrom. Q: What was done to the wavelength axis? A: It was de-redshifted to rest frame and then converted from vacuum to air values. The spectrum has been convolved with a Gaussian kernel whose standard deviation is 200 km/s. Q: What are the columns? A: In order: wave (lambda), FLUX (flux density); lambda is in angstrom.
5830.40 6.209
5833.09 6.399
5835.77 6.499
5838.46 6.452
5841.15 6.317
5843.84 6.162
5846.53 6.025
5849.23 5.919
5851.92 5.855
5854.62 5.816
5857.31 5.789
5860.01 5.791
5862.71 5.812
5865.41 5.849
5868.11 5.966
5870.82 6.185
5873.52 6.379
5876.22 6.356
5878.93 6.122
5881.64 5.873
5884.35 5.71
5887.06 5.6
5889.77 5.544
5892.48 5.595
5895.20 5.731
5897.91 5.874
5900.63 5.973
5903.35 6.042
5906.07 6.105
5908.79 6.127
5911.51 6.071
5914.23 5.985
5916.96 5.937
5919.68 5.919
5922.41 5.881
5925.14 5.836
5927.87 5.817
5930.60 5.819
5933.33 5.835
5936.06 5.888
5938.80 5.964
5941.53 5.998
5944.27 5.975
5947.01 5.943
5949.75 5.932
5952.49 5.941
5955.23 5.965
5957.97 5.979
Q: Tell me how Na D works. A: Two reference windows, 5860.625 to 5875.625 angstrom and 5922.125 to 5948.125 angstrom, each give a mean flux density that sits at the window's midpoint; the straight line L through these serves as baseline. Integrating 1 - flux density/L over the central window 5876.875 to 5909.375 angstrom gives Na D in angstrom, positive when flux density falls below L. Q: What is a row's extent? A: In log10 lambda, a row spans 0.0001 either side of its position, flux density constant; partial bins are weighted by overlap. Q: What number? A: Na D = 0.7 angstrom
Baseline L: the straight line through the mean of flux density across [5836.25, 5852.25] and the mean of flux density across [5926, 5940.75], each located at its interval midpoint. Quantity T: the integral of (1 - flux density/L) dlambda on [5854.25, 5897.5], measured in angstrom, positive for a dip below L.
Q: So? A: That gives 1.2 angstrom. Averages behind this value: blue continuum 6.16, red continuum 5.87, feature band 5.88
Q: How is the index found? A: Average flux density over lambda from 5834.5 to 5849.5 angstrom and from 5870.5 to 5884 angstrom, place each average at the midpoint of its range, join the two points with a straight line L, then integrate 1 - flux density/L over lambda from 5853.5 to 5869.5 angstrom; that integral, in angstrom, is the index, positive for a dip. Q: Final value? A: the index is 0.9 angstrom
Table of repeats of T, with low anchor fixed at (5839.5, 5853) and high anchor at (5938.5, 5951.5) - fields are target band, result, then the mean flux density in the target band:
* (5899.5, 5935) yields 0.3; 5.95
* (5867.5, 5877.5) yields -0.3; 6.24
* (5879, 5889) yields 0.4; 5.77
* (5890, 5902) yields 0.5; 5.77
